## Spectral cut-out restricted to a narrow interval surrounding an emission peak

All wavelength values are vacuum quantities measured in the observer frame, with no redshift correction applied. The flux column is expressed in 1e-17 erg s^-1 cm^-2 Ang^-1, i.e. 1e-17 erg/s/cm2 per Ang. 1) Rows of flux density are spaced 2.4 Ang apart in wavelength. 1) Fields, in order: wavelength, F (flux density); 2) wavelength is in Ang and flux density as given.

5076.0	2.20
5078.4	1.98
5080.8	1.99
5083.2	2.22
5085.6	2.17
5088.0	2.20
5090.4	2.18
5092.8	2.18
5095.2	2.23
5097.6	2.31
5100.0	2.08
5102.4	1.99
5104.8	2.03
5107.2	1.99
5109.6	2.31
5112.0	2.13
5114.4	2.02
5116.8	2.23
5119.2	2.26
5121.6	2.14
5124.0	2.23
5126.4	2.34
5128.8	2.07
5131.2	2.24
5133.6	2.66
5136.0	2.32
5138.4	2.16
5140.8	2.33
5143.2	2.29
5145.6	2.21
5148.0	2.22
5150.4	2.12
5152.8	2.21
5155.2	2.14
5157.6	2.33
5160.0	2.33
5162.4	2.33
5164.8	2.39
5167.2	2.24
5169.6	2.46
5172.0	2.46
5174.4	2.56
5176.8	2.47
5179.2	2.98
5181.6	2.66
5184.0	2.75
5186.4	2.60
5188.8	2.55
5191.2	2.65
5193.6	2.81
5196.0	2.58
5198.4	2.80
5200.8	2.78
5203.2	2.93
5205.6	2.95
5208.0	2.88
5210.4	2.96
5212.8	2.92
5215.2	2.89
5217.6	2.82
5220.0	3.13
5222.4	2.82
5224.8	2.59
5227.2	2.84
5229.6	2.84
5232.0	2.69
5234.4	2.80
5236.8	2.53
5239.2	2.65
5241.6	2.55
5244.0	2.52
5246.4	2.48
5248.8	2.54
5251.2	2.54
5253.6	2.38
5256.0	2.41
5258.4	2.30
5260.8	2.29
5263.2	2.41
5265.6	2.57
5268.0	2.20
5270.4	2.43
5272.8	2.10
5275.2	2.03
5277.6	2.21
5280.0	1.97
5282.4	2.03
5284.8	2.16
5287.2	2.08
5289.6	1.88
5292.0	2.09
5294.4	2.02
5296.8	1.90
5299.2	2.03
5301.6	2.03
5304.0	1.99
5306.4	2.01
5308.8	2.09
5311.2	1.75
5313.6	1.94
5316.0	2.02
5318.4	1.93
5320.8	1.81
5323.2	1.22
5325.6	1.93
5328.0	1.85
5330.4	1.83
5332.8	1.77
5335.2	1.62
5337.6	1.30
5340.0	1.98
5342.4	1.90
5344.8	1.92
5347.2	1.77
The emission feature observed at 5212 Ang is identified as C III] 1909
